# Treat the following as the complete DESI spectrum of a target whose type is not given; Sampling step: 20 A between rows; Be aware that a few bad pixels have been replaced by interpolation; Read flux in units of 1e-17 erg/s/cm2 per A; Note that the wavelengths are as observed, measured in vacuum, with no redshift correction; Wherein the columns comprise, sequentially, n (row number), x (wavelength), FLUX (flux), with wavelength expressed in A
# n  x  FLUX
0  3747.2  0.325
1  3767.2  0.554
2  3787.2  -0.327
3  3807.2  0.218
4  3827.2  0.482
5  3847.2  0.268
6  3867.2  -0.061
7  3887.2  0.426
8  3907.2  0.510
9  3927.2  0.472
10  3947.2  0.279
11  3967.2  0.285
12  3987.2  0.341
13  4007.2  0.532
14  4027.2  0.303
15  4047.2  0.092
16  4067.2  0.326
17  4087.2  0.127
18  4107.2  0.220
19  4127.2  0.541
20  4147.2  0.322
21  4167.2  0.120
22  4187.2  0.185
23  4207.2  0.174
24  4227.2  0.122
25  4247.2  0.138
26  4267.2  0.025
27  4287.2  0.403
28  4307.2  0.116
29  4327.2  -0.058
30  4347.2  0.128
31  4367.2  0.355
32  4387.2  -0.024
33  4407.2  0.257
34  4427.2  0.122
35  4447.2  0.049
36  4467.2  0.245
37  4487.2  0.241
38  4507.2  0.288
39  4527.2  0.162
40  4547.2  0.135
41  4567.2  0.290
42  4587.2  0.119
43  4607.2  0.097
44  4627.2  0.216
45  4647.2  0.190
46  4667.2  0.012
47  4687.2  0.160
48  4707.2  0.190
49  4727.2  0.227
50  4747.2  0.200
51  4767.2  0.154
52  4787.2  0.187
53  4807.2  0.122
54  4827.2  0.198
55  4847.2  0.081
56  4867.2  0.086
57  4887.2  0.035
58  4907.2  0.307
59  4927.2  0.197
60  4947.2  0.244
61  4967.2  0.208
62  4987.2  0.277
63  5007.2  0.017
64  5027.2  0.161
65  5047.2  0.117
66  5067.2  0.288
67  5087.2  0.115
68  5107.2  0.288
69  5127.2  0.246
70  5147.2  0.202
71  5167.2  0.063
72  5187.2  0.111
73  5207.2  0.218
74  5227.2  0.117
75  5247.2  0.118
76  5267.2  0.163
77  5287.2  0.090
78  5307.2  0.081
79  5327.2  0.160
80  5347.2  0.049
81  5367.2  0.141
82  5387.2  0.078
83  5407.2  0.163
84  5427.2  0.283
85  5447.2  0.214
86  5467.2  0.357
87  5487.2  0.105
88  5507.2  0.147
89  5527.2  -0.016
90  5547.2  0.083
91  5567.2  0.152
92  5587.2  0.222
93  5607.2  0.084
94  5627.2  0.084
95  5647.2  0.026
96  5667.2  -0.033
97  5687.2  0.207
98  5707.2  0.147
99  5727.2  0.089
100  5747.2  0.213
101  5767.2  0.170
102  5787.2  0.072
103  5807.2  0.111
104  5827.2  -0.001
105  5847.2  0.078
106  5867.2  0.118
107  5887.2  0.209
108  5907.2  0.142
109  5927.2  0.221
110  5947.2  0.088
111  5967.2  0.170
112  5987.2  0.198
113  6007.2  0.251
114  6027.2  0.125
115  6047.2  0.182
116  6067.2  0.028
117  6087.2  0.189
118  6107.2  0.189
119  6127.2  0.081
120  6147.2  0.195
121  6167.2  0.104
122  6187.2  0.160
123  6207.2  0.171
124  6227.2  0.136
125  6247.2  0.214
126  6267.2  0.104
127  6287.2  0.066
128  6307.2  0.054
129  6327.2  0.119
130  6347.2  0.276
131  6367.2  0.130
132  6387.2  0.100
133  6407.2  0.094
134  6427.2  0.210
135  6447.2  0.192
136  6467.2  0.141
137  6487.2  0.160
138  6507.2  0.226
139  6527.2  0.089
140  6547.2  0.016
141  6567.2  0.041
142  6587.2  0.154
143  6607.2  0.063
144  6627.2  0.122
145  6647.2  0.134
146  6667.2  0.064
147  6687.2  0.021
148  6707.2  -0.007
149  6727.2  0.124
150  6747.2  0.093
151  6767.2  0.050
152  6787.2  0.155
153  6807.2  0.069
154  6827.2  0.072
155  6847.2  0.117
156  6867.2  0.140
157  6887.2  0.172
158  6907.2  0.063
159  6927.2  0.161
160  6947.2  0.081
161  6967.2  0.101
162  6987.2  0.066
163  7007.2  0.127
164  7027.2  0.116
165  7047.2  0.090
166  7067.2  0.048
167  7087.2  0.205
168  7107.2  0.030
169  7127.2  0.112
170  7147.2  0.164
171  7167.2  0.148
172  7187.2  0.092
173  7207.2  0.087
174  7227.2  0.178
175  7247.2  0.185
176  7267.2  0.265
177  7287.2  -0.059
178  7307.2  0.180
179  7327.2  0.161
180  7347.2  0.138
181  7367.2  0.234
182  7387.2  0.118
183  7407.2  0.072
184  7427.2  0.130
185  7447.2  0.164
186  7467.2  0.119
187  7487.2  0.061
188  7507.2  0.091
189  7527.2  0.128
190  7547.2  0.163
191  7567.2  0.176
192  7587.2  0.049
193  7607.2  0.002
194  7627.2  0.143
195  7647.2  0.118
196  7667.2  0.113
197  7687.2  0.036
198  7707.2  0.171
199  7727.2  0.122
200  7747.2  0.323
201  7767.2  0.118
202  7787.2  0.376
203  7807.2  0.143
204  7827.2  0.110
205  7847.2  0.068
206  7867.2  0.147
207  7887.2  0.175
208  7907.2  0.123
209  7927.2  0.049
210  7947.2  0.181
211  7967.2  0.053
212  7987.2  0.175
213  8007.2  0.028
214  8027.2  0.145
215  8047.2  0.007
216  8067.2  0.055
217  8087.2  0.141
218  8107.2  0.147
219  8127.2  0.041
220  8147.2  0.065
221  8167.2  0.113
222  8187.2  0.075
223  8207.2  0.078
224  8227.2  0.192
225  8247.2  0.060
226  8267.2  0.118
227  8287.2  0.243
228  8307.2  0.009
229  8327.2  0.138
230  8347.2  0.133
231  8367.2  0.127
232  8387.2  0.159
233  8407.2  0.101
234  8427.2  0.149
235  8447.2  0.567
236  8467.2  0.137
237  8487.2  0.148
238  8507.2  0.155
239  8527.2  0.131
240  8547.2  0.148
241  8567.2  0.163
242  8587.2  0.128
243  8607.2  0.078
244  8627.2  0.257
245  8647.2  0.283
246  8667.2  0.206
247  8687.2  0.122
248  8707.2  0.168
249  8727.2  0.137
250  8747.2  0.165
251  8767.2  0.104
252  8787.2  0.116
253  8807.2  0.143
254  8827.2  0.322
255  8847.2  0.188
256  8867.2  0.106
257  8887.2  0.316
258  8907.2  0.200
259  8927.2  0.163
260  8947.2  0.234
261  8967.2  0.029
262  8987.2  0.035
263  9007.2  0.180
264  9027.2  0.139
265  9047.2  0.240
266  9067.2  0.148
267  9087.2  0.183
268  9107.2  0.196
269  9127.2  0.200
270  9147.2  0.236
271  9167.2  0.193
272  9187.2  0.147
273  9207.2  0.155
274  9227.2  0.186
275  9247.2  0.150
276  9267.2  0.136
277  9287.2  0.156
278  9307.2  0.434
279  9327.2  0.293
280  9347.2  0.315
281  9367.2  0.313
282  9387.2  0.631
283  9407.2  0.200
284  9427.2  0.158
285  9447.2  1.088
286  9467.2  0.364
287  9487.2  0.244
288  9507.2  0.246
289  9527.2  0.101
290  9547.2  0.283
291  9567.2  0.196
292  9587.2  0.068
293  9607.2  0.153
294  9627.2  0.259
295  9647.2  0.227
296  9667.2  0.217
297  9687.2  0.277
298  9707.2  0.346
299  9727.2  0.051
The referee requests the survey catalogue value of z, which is 1.26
